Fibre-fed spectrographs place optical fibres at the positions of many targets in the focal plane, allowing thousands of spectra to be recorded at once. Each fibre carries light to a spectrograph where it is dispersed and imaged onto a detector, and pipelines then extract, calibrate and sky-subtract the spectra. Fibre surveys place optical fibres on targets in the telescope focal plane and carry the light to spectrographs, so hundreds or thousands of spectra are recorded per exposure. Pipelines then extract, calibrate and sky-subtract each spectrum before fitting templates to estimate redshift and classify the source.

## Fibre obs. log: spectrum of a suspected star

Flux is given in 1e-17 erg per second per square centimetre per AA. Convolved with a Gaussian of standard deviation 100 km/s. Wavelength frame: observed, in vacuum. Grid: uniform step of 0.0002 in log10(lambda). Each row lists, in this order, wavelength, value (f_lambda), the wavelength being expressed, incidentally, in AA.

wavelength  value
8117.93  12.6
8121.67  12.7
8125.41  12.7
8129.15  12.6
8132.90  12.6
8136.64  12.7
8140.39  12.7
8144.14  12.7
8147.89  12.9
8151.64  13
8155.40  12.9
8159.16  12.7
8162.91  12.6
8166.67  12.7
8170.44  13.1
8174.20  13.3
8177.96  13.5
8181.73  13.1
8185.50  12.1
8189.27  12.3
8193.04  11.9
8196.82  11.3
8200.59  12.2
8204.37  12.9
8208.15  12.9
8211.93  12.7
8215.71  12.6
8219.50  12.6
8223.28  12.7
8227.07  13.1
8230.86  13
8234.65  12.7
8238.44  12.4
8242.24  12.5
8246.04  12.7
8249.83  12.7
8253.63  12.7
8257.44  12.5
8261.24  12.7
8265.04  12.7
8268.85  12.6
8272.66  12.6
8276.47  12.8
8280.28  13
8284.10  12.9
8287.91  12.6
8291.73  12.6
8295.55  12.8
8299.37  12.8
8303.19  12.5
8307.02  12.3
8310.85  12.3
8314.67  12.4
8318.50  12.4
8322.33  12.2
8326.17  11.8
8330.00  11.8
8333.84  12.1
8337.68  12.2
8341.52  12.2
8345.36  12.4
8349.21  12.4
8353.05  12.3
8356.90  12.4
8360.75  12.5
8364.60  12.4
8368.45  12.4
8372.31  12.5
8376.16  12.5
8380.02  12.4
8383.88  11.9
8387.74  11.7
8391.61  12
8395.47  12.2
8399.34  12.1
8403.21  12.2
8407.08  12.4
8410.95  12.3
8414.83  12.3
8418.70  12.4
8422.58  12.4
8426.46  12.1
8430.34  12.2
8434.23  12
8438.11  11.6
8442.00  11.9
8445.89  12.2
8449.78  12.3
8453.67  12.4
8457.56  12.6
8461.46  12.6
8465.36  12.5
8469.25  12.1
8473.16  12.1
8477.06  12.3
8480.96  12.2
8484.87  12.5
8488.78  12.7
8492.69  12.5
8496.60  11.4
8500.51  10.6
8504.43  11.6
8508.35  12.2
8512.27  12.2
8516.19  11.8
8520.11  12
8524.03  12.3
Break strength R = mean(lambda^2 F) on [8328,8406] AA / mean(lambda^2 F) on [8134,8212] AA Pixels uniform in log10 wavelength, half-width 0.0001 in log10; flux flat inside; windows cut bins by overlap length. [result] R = 1.01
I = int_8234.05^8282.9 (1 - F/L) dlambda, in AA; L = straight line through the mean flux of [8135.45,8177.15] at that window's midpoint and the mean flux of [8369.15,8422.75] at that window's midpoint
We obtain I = -0.3 AA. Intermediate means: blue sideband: 12.9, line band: 12.7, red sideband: 12.2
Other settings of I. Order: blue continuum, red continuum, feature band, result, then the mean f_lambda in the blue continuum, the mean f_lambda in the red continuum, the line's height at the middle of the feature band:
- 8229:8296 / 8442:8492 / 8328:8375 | 0.9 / 12.7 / 12.4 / 12.5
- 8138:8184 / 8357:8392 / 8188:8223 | 1.1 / 12.9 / 12.3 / 12.8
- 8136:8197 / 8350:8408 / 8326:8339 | 0.4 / 12.7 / 12.3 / 12.4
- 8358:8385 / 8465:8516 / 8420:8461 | 0.0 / 12.4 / 12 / 12.2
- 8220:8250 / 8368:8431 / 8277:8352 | 0.5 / 12.7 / 12.2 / 12.5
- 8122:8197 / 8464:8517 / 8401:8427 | -0.2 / 12.7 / 12.1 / 12.2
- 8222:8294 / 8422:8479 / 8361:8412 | 0.6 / 12.7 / 12.2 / 12.4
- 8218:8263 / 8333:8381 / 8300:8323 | 0.2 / 12.7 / 12.4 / 12.5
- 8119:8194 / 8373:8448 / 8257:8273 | -0.2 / 12.7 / 12.2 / 12.5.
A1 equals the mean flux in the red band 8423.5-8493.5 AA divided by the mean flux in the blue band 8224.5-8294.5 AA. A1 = 0.96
